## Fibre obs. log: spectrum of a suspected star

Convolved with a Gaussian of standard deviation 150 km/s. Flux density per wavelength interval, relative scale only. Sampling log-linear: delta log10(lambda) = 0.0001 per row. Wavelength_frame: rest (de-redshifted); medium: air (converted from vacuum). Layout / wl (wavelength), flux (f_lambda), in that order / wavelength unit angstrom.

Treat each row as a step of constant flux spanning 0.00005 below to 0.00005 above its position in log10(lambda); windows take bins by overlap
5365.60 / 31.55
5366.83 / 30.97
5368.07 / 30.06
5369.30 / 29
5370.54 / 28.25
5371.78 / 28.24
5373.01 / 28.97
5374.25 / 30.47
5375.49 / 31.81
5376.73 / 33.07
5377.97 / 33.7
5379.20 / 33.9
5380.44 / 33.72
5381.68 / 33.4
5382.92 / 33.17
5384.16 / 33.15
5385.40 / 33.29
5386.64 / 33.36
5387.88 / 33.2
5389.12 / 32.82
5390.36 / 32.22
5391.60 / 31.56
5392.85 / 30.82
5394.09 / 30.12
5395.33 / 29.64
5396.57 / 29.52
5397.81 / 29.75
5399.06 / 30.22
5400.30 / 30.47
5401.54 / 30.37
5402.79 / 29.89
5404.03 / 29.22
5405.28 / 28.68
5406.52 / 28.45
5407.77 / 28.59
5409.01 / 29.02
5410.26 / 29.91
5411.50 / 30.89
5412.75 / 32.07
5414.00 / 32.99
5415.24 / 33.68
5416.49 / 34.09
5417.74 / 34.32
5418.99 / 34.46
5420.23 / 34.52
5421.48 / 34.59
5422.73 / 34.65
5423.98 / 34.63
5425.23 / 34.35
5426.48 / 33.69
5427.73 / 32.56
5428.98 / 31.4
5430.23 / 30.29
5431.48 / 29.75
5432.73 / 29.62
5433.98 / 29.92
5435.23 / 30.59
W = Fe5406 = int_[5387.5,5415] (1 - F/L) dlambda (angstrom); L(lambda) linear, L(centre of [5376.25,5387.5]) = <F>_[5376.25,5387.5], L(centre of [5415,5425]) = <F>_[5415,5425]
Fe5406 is 2.77 angstrom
